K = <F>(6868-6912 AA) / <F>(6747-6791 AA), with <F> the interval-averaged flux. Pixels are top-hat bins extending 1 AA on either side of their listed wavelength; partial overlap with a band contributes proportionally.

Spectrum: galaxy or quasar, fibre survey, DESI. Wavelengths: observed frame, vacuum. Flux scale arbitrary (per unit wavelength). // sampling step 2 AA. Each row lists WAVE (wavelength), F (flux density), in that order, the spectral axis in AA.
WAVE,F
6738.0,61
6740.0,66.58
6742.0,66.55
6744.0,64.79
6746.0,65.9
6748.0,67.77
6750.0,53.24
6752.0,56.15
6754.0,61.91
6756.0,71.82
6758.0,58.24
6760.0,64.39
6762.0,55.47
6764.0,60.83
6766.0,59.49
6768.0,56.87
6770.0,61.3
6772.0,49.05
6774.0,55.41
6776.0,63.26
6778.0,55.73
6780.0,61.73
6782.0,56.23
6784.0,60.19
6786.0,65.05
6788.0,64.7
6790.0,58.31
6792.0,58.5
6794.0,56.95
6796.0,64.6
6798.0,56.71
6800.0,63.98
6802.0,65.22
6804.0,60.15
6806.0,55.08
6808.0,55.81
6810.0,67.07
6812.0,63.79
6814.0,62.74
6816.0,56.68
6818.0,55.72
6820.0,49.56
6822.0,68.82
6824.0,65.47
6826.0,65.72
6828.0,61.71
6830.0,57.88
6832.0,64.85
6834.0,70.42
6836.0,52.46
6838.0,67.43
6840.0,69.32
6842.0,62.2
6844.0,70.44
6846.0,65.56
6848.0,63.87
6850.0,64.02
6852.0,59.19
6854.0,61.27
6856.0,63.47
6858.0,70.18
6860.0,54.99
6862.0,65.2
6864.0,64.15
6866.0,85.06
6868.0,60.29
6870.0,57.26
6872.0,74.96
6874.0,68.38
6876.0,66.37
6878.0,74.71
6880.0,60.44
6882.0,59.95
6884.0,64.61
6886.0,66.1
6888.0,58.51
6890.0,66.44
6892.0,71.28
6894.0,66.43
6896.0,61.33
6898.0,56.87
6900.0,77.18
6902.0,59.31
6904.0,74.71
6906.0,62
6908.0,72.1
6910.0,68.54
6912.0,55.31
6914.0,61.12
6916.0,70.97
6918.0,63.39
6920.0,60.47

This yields 1.10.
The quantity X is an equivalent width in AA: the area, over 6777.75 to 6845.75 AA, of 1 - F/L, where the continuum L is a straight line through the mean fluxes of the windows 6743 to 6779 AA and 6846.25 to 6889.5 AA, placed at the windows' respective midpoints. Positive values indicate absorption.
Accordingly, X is 0.9 AA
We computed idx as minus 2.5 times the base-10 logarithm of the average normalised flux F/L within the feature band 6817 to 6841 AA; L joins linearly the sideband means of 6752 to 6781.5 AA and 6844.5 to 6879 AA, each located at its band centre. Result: 0.02 mag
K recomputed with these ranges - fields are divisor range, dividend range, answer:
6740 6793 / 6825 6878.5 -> 1.07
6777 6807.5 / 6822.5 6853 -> 1.07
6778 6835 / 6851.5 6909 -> 1.07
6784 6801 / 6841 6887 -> 1.07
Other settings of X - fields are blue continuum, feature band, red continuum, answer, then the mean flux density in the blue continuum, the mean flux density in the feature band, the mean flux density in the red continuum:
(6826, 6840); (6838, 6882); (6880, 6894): -1.3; 63.2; 65.7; 64.3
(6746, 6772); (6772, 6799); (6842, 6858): 0.9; 60.4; 59.4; 64.3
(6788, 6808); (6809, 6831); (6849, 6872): 0.1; 60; 61.4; 64.6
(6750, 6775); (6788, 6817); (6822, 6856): 0.5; 59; 60.5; 64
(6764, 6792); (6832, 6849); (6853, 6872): -0.4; 59.1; 65.2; 65.2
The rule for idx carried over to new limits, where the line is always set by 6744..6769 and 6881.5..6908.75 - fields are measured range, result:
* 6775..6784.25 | 0.045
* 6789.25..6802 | 0.037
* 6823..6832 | 0.008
